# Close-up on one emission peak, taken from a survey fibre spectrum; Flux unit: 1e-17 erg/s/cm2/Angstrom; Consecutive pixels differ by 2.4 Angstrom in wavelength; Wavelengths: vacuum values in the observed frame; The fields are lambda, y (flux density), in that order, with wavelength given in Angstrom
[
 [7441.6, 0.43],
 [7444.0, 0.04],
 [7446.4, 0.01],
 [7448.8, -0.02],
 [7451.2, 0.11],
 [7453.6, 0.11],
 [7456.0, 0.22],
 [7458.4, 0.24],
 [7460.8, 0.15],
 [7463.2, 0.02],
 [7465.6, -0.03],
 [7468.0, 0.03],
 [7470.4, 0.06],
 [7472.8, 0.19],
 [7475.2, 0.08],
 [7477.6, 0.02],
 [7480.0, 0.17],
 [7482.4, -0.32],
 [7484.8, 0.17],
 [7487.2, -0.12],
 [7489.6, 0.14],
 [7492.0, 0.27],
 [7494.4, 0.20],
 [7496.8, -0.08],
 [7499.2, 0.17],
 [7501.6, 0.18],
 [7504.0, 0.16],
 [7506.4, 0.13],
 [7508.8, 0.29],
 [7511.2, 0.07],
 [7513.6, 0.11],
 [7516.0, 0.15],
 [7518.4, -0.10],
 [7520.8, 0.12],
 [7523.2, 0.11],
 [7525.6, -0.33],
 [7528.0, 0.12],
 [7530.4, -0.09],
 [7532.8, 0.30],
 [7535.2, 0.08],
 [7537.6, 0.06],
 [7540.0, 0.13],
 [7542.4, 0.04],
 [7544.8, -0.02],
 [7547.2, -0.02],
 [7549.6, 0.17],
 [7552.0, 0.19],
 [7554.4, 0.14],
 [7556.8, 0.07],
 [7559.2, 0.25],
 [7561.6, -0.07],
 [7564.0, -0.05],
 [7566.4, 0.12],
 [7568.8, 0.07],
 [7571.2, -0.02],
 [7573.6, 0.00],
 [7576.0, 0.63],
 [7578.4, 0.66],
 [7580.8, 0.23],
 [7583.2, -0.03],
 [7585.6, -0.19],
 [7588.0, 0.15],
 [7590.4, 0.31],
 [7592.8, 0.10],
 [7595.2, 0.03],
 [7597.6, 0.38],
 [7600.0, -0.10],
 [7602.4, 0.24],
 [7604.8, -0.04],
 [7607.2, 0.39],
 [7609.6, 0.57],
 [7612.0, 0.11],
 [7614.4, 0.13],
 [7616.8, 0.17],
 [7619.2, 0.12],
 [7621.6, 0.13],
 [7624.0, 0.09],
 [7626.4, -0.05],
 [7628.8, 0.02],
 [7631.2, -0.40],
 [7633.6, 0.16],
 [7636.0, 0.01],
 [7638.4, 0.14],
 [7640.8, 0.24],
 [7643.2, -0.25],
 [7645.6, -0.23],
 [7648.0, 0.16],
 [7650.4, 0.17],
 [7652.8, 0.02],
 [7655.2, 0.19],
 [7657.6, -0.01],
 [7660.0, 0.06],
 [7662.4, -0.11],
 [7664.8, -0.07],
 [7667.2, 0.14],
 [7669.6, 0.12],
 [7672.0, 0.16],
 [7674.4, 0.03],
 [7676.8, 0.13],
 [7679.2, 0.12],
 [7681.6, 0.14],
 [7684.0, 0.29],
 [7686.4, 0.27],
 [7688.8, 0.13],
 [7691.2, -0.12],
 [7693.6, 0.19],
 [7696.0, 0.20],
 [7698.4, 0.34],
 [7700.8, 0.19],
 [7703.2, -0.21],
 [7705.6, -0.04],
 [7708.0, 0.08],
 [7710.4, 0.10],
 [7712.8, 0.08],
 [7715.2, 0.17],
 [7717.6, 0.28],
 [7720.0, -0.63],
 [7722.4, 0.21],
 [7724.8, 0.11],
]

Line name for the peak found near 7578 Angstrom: H-gamma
